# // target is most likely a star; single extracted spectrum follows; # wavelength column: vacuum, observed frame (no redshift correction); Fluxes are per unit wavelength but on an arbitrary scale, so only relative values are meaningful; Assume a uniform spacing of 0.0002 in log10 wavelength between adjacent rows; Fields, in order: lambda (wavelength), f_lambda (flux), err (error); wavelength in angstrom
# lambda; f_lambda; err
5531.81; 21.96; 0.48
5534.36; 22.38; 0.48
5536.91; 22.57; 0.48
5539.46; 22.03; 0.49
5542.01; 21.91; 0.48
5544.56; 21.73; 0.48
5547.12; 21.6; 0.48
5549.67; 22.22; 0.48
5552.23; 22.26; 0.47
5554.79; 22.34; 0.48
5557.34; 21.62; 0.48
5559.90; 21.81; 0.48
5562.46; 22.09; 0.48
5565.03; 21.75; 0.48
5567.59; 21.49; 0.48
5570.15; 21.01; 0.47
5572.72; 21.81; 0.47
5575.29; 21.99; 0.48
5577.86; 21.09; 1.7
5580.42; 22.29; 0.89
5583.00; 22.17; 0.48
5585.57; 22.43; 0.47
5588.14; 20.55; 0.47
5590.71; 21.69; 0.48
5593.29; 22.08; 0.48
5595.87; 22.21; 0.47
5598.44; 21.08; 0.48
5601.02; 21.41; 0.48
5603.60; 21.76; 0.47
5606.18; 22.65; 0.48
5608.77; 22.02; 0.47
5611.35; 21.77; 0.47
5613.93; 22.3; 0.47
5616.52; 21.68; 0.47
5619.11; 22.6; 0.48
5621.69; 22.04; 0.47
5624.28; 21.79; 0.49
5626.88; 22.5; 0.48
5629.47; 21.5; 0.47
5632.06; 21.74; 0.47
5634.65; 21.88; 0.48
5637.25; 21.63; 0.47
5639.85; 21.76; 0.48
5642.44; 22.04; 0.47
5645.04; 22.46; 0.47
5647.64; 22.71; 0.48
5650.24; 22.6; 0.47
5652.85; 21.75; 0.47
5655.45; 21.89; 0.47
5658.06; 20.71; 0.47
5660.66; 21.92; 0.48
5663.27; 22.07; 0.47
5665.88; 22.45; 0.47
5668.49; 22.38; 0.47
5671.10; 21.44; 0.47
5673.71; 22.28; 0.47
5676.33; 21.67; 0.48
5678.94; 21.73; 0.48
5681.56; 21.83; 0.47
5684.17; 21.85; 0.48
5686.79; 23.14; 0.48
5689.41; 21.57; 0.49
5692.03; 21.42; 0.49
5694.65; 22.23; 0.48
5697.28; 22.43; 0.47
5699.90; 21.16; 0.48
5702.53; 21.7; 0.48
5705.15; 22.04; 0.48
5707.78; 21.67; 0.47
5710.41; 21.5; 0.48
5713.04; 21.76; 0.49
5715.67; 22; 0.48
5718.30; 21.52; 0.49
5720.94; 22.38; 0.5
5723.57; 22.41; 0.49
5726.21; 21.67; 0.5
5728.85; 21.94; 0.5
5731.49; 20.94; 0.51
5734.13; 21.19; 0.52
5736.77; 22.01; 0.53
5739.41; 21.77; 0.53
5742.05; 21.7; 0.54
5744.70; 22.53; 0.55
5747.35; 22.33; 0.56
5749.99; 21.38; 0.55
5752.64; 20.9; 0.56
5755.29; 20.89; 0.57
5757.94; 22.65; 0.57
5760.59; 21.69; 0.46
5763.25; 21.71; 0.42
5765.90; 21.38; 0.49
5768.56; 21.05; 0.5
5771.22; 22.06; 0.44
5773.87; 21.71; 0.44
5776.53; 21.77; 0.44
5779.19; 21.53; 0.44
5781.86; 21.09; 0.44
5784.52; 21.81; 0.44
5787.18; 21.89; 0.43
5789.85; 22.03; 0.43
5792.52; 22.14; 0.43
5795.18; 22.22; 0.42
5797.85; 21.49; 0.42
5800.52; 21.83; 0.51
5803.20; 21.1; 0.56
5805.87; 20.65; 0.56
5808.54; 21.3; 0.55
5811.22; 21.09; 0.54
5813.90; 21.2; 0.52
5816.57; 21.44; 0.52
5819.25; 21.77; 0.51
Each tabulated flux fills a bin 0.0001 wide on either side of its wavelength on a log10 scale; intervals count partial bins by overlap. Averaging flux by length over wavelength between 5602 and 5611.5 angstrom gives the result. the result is 22.1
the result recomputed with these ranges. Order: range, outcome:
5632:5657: 22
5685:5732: 21.9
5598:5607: 21.7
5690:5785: 21.7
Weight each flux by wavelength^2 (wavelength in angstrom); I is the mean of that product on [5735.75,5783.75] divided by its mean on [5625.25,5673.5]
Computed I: 1.03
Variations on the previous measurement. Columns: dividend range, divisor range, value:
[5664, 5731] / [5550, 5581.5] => 1.05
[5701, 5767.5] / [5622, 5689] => 1.02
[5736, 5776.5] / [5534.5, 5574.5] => 1.07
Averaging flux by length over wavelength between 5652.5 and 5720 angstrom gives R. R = 21.9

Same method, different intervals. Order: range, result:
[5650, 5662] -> 21.7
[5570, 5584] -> 21.8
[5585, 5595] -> 21.7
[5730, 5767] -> 21.7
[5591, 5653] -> 22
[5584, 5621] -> 21.9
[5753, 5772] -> 21.6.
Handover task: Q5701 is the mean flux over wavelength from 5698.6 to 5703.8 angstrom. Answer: 21.4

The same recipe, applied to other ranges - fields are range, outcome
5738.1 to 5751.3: 21.9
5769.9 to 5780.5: 21.8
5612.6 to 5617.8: 22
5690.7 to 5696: 21.8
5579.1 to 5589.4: 21.9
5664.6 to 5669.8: 22.4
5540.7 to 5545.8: 21.8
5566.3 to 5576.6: 21.6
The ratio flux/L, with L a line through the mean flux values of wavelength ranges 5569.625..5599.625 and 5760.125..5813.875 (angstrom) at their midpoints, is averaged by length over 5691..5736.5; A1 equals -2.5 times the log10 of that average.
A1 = -0.007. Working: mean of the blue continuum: 21.7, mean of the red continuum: 21.6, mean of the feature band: 21.8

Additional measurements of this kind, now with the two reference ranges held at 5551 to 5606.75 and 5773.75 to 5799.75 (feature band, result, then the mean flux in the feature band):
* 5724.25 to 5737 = 0.01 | 21.5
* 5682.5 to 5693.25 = -0.01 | 22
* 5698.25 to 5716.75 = 0.00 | 21.7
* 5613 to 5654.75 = -0.01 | 22.1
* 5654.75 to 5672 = 0.00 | 21.8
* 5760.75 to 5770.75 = 0.02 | 21.5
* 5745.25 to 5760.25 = 0.00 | 21.7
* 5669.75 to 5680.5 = 0.00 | 21.8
